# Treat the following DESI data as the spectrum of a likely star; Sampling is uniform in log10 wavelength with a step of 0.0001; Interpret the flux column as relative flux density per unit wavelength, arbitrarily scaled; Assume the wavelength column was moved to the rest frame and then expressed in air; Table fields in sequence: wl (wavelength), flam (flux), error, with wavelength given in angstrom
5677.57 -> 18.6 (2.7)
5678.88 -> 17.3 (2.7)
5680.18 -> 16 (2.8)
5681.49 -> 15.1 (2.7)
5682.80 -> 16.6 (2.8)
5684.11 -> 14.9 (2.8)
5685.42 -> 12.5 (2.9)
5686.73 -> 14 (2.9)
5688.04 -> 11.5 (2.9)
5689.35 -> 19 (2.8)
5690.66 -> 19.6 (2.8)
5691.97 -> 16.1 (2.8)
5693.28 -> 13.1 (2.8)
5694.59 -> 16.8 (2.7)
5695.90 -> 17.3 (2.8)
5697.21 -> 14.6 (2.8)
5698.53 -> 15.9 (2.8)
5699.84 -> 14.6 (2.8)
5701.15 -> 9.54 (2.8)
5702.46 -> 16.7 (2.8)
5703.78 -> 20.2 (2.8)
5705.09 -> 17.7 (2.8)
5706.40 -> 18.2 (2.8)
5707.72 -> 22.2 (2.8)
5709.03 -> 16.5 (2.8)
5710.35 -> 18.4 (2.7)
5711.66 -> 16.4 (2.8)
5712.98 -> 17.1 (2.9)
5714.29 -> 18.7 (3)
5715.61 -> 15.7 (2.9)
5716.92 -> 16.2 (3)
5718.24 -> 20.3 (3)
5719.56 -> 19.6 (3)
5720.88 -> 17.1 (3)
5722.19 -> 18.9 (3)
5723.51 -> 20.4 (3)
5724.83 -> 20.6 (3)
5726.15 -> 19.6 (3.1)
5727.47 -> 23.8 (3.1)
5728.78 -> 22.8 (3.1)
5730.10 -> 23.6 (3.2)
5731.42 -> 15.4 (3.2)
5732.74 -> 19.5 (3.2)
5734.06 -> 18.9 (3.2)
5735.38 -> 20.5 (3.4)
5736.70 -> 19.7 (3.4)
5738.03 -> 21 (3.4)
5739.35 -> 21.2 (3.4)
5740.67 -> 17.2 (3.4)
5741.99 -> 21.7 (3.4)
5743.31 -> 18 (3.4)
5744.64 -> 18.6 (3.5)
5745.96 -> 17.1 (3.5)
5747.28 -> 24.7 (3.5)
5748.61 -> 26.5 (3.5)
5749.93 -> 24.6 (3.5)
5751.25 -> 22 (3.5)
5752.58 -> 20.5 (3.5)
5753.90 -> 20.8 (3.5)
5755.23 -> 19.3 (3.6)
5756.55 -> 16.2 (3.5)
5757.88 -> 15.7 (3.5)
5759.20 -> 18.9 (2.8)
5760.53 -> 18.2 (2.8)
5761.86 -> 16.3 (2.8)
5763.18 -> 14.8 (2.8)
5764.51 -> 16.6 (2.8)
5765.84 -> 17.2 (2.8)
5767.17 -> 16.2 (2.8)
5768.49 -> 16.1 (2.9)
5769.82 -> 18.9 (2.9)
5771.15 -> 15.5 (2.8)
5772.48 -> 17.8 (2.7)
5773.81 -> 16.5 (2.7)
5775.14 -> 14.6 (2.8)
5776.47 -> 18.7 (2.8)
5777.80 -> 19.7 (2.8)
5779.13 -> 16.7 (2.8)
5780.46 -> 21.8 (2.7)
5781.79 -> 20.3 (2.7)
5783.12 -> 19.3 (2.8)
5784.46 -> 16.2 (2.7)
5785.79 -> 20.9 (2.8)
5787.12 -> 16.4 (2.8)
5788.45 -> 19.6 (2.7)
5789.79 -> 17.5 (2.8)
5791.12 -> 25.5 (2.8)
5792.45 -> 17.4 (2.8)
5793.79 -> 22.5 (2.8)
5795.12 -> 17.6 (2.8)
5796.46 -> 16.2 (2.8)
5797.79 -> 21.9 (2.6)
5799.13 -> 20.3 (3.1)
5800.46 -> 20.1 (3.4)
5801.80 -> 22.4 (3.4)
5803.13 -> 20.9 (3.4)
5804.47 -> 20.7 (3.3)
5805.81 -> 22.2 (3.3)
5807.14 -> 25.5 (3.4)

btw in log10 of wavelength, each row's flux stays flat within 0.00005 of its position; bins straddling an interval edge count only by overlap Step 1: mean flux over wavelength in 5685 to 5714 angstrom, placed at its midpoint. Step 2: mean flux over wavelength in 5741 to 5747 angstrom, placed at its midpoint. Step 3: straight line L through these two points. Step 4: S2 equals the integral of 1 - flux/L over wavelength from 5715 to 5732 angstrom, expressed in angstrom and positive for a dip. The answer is -1.6 angstrom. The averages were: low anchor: 16.3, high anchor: 19.1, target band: 19.6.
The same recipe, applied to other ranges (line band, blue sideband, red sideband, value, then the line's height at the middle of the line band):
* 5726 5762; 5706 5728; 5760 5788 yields -3.82 angstrom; 18.2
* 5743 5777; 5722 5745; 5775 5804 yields 2.32 angstrom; 19.8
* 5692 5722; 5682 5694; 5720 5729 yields 1.58 angstrom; 17.9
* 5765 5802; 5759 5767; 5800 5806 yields 0.82 angstrom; 19.1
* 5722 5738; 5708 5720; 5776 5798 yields -2.02 angstrom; 18.1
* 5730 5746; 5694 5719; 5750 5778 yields -1.78 angstrom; 17.4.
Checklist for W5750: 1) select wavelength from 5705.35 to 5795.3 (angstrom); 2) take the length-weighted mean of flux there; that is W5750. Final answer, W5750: 19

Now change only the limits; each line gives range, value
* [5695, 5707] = 16.1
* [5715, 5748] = 19.7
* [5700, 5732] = 18.5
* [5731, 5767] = 19.3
